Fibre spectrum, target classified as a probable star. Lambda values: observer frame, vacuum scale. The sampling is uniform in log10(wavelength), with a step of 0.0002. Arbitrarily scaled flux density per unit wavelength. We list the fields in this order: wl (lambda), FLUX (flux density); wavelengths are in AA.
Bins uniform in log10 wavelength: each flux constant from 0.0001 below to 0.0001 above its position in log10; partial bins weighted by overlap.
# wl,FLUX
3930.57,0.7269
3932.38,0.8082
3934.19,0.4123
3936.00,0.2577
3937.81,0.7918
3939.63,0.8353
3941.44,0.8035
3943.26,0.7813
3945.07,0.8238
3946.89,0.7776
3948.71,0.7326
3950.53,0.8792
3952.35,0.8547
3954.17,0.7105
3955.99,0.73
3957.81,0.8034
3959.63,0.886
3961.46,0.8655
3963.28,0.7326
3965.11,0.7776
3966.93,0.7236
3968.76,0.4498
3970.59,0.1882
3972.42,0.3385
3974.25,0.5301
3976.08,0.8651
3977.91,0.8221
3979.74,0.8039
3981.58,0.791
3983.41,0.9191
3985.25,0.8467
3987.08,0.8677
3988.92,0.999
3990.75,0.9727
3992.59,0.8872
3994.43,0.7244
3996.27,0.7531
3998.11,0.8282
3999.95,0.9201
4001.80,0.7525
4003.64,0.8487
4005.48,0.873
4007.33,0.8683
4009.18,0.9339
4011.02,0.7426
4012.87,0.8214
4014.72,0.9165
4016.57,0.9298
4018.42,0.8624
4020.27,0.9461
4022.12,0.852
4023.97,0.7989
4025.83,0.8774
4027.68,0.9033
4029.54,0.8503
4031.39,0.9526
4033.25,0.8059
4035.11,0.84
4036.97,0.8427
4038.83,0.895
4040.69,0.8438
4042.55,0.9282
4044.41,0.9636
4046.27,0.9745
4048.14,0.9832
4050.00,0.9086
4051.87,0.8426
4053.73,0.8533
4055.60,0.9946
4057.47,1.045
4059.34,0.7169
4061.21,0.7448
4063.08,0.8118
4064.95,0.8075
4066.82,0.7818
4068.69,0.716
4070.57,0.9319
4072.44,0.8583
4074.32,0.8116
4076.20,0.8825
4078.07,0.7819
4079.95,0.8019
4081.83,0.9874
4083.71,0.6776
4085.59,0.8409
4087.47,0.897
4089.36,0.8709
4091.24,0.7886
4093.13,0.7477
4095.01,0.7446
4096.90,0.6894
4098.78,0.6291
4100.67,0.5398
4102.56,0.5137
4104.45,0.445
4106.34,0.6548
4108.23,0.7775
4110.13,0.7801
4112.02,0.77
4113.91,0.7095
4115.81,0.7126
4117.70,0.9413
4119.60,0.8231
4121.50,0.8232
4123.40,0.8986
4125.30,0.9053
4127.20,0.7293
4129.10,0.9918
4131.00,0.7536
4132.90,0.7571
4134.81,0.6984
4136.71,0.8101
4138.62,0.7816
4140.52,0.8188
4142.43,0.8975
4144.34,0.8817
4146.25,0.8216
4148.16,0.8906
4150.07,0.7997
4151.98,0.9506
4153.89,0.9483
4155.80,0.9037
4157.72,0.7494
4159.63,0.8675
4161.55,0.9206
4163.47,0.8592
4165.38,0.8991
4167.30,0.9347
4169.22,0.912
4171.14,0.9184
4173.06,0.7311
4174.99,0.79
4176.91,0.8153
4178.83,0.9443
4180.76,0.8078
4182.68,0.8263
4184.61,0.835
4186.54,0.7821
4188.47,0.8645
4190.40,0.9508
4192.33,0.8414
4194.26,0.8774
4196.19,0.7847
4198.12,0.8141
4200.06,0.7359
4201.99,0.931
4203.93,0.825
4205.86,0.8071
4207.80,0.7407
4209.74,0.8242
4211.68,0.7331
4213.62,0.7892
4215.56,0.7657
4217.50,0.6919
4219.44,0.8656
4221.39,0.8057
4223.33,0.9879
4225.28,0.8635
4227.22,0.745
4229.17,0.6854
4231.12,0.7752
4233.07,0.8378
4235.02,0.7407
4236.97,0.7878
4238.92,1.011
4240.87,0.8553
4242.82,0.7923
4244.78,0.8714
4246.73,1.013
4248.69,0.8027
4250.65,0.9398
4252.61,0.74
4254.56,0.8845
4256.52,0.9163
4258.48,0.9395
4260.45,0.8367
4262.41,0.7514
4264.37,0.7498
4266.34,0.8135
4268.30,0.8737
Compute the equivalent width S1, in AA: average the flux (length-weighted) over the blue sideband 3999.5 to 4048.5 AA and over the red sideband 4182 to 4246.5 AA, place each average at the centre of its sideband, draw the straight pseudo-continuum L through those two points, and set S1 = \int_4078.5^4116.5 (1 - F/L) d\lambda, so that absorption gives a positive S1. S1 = 5.6 AA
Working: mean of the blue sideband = 0.877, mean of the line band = 0.729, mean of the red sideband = 0.822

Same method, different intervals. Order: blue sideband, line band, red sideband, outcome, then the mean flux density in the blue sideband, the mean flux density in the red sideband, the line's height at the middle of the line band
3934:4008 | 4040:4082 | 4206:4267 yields -4.54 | 0.76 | 0.824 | 0.782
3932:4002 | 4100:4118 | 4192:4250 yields 2.55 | 0.75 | 0.821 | 0.789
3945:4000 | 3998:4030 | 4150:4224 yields -3.44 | 0.765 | 0.842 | 0.78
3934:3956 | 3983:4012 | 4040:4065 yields -1.74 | 0.732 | 0.89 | 0.809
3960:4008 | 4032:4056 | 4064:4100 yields -3.31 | 0.768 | 0.8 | 0.788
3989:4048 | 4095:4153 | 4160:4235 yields 4.97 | 0.872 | 0.828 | 0.846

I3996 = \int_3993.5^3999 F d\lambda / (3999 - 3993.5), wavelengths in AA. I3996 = 0.768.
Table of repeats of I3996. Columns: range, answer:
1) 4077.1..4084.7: 0.813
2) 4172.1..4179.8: 0.82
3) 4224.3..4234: 0.781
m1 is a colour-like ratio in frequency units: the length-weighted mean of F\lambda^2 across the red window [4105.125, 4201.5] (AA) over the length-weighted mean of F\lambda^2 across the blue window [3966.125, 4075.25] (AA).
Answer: 1.07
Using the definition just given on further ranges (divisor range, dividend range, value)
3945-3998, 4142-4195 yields 1.25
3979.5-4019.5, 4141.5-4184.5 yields 1.09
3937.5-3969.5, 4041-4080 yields 1.17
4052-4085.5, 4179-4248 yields 1.06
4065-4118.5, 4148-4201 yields 1.17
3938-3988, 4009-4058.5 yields 1.24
